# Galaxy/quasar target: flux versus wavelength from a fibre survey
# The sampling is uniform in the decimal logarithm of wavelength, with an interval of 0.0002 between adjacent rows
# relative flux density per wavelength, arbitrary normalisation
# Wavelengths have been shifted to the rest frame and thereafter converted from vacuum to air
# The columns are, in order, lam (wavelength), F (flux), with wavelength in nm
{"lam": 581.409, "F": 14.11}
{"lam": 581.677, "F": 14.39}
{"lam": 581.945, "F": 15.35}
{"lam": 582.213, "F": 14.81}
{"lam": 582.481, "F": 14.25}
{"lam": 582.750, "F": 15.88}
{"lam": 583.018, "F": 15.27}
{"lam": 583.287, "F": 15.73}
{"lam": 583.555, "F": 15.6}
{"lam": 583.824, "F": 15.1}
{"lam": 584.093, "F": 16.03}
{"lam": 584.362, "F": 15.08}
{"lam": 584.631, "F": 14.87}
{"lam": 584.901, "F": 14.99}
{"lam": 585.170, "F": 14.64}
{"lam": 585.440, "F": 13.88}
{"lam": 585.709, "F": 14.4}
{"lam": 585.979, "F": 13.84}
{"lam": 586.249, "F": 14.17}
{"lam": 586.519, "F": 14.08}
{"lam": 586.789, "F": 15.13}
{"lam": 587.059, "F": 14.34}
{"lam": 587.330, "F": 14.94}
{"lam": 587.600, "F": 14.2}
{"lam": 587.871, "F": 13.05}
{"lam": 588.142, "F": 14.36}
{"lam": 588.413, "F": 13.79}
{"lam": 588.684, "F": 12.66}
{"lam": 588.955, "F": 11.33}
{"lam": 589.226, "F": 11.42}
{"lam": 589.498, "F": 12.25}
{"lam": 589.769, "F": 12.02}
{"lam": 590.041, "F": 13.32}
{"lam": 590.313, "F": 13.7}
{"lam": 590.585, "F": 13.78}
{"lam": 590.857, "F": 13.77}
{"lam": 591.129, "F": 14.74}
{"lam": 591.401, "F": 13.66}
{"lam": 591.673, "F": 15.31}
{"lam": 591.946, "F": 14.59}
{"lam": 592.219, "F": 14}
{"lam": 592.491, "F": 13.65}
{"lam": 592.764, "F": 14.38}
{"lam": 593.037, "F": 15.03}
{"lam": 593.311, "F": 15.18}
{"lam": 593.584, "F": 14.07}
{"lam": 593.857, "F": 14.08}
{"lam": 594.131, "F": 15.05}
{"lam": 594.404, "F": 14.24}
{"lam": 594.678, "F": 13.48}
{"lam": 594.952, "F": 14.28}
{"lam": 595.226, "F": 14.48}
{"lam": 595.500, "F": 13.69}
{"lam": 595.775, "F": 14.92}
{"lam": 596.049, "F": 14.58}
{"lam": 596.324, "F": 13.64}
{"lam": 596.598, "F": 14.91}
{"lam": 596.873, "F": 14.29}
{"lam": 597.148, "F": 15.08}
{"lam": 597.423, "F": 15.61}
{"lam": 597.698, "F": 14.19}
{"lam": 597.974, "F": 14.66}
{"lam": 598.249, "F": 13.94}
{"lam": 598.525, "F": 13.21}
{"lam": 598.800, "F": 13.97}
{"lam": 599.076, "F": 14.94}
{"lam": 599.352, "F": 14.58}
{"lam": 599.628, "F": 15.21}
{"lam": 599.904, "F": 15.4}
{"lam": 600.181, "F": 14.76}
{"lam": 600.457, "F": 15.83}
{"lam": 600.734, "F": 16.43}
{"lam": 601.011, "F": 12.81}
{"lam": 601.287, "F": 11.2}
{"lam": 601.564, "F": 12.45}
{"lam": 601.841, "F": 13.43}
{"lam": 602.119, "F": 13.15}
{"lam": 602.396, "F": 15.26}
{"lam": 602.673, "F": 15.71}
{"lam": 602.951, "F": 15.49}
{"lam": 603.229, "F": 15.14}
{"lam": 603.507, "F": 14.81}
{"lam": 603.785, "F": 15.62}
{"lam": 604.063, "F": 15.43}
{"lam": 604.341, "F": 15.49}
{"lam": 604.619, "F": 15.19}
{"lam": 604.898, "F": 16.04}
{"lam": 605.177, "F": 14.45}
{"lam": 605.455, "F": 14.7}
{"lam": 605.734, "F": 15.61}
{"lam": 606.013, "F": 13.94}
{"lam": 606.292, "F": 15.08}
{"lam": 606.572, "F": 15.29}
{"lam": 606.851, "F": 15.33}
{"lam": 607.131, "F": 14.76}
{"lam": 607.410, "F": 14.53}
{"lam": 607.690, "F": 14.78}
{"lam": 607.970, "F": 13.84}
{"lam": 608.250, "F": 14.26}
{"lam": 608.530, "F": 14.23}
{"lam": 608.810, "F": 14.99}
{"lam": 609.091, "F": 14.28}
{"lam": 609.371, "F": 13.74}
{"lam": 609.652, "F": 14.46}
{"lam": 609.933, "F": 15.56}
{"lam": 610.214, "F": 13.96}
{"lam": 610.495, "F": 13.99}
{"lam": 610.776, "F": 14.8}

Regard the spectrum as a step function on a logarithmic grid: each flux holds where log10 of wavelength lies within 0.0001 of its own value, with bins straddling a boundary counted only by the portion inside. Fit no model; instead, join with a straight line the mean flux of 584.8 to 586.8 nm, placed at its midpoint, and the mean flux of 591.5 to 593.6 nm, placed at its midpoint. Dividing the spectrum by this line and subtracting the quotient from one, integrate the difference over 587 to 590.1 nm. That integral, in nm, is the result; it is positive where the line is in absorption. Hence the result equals 0.28 nm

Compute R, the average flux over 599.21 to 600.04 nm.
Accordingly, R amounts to 15.1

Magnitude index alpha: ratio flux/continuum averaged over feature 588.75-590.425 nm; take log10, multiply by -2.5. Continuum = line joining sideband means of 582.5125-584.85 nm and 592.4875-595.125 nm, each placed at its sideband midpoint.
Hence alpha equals 0.20 mag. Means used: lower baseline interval 15.4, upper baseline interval 14.4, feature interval 12.3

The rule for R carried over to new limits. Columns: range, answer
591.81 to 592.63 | 14.1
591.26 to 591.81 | 14.5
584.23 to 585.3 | 14.9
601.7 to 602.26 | 13.3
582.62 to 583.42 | 15.6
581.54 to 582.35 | 14.8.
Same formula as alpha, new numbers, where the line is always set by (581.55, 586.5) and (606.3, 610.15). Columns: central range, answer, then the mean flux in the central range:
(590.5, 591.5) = 0.06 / 14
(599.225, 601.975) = 0.04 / 14.2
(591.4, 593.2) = 0.03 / 14.4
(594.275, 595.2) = 0.05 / 14.1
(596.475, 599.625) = 0.02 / 14.5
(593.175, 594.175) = 0.02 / 14.6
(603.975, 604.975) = -0.06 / 15.5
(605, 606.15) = -0.01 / 14.7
